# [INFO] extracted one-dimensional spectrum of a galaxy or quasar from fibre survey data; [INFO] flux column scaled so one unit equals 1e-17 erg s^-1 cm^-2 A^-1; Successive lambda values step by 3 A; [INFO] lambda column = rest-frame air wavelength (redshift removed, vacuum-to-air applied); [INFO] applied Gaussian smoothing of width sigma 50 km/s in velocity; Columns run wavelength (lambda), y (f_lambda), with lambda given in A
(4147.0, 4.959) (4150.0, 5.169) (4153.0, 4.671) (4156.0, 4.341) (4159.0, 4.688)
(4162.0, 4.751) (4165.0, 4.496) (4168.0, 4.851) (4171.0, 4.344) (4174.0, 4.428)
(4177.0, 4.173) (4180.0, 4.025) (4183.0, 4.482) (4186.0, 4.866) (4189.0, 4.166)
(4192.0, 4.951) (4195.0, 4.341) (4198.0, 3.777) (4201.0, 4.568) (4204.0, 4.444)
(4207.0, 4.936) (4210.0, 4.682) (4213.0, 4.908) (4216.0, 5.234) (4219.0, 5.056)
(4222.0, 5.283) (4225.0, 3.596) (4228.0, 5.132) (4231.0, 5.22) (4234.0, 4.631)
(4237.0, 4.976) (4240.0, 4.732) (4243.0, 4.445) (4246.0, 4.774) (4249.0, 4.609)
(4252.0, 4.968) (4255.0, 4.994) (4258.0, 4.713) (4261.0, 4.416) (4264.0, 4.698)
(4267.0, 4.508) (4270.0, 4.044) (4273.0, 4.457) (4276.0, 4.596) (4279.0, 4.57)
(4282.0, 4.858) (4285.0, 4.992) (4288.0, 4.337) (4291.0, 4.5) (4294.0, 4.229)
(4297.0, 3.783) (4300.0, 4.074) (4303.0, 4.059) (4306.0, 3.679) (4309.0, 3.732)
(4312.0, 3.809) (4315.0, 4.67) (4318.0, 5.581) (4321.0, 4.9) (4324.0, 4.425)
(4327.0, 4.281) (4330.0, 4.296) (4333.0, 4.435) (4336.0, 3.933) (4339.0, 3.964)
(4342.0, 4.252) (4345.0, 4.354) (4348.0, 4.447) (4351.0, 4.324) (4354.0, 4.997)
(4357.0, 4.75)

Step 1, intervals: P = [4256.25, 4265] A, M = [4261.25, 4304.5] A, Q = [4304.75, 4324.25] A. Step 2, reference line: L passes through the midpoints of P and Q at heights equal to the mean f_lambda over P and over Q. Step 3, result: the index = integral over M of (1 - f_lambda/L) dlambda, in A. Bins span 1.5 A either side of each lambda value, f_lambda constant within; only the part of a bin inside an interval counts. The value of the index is 1.17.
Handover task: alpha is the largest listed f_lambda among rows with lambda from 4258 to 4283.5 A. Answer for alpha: 4.858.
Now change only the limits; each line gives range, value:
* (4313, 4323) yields 5.581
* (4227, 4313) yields 5.22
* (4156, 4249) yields 5.283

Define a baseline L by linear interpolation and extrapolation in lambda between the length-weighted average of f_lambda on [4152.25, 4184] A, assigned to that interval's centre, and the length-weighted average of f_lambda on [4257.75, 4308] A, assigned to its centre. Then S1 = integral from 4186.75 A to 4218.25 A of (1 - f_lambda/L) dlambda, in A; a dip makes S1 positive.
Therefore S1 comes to -1.3 A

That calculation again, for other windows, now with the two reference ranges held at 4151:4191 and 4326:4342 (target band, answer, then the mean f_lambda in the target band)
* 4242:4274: -2.04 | 4.61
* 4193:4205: 0.38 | 4.3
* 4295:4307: 0.92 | 3.92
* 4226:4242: -1.84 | 4.88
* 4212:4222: -1.58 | 5.11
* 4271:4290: -1.45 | 4.62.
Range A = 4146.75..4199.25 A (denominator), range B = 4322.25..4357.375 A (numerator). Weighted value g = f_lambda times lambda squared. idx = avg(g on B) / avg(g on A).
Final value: 1.0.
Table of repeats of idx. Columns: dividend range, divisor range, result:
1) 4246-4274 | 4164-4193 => 1.07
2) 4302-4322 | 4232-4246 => 0.95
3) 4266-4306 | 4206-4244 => 0.93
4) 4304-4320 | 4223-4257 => 0.94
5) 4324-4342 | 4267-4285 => 0.95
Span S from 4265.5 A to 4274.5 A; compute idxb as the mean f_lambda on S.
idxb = 4.34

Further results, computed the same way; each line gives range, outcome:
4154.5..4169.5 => 4.63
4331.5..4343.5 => 4.15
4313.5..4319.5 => 5.13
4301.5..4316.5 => 3.99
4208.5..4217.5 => 4.94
